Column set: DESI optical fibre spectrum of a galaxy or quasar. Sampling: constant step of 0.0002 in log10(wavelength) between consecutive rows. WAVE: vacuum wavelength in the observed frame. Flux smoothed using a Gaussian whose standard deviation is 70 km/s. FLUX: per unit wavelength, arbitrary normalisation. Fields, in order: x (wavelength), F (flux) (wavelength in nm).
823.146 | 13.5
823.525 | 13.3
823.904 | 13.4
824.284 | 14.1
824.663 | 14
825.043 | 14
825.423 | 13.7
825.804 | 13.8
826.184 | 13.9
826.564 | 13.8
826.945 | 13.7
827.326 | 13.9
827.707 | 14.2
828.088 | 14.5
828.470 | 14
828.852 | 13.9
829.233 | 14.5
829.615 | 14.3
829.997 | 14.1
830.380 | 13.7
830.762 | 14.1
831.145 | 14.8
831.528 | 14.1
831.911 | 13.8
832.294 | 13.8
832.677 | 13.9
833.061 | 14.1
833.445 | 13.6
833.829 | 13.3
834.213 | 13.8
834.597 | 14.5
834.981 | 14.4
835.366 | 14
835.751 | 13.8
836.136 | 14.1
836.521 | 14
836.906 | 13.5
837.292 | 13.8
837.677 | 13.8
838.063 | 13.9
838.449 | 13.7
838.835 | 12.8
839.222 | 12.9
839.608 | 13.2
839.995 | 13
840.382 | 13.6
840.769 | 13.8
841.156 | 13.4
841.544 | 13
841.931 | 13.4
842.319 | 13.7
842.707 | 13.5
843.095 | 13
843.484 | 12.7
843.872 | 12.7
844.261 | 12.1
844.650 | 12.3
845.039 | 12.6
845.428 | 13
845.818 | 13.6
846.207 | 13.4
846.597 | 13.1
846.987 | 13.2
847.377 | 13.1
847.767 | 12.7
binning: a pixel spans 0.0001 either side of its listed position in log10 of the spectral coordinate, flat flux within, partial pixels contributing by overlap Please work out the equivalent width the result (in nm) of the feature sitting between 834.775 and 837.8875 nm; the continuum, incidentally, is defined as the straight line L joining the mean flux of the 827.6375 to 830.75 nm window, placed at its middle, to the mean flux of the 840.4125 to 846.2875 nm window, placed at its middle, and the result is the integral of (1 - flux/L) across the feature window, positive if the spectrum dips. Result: -0.072 nm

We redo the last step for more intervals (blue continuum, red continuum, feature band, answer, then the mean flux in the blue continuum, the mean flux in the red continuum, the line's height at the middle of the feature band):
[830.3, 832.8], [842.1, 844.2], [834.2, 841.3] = -0.085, 14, 13.1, 13.5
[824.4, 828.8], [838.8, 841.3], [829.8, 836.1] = -0.167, 14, 13.3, 13.6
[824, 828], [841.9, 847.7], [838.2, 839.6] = 0.013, 13.9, 13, 13.3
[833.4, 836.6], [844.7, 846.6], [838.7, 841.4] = 0.058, 14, 13.1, 13.5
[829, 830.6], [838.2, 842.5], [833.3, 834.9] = -0.004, 14.1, 13.3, 13.8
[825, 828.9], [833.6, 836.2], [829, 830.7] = -0.023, 13.9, 14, 14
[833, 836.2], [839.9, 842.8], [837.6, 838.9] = 0.007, 13.9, 13.4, 13.7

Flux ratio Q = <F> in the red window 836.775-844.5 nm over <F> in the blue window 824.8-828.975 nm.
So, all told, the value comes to 1.0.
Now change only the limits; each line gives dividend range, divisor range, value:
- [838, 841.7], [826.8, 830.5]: 0.94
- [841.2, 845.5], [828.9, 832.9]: 0.92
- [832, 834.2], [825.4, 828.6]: 0.99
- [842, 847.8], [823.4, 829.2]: 0.93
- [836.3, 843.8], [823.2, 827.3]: 0.97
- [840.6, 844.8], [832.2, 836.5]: 0.94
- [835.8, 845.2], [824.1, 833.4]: 0.95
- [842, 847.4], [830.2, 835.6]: 0.93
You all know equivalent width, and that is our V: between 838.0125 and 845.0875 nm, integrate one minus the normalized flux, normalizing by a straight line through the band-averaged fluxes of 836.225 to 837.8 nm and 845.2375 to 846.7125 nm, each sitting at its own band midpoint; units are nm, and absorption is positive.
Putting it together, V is 0.22 nm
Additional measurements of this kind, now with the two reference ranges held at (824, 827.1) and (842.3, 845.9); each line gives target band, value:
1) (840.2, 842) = -0.06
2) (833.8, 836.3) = -0.13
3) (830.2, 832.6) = -0.09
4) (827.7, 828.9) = -0.04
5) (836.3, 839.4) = -0.08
